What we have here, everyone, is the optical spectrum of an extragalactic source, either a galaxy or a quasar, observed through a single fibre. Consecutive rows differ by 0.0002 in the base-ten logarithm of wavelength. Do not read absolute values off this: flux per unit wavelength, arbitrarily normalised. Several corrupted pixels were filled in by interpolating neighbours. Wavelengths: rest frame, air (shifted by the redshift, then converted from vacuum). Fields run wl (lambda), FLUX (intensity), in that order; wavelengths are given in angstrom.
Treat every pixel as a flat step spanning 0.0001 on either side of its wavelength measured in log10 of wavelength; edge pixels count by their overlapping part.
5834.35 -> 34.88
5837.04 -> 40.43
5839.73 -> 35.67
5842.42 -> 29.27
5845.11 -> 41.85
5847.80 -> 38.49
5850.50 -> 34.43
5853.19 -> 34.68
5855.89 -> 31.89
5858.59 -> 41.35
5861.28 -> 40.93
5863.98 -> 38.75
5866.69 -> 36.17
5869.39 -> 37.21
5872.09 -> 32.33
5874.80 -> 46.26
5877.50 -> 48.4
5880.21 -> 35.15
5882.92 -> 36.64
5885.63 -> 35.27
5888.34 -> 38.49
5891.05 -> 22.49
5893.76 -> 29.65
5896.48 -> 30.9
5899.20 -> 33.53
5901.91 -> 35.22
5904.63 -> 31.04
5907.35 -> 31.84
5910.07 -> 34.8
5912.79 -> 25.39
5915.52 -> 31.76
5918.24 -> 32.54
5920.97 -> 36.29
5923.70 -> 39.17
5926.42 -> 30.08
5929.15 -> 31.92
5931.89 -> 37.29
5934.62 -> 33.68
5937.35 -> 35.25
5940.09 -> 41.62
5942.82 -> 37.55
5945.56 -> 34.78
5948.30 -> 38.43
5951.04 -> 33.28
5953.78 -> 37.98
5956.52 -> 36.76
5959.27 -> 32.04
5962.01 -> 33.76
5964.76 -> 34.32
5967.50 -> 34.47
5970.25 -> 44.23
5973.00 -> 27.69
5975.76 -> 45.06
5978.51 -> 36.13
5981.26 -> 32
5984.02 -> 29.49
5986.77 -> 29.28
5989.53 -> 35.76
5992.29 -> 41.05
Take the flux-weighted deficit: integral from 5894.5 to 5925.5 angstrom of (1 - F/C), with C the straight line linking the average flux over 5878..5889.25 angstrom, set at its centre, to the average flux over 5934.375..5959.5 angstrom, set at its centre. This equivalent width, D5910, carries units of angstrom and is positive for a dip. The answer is 3.4 angstrom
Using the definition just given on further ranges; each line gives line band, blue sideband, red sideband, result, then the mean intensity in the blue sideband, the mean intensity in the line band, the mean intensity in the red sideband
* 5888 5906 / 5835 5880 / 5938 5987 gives 2.8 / 37.9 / 31.2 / 35.6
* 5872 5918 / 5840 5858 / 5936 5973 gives 2.1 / 35.4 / 34.1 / 36.2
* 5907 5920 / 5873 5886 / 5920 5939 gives 1.9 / 40.4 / 31.4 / 34.9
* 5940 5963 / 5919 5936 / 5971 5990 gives -1.1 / 34.7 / 36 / 33.9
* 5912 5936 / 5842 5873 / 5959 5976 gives 1.8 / 36.7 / 33.3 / 35.6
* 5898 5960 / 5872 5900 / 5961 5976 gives 2.3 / 35.5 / 34.5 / 36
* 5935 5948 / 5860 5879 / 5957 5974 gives -0.4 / 40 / 37.1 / 34.7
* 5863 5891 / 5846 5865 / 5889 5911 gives -2.7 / 37.3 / 37.7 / 31.4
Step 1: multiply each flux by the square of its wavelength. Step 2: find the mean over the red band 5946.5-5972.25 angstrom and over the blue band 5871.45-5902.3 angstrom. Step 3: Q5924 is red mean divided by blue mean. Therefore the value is 1.04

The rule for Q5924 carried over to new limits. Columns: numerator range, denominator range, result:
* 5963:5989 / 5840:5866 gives 0.98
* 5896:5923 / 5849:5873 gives 0.91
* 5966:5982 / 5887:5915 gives 1.20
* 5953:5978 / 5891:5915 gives 1.19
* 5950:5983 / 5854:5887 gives 0.96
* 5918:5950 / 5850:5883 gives 0.96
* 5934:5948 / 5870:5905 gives 1.07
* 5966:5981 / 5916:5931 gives 1.11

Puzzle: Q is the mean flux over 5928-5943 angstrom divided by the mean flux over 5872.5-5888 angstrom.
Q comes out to 0.91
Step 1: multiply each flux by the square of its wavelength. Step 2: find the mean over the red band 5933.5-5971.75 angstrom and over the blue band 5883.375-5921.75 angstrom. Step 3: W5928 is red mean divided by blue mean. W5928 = 1.15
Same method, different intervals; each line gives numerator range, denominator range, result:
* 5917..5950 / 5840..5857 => 1.04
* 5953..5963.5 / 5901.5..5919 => 1.12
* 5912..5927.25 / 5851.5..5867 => 0.90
